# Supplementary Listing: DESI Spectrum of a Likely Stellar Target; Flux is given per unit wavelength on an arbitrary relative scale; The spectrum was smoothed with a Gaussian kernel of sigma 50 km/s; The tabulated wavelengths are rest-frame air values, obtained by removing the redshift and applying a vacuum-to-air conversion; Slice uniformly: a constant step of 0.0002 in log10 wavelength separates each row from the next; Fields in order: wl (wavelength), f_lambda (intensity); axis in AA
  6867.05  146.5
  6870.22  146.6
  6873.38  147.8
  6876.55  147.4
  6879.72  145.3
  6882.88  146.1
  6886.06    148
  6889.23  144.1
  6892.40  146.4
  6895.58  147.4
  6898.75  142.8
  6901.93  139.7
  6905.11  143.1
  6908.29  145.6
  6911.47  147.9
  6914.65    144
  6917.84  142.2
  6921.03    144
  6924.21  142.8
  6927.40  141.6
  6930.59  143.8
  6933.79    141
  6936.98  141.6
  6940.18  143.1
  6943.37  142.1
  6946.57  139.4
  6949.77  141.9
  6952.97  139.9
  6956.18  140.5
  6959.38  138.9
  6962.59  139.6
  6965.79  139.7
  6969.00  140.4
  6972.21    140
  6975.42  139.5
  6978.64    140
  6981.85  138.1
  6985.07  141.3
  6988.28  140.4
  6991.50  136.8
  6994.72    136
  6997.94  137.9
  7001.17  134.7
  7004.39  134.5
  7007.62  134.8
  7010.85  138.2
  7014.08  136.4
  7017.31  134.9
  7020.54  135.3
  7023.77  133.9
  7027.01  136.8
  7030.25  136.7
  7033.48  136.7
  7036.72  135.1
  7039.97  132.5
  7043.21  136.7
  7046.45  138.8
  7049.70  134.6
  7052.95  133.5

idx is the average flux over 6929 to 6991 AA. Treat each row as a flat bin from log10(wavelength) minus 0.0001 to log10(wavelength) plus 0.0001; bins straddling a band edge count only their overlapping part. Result 141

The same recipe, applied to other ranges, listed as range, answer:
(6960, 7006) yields 139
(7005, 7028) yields 136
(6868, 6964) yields 143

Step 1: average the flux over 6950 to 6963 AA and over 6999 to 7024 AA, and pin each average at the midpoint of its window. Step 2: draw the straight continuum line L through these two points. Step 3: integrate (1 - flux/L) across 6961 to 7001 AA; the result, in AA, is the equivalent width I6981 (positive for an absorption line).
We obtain -0.3 AA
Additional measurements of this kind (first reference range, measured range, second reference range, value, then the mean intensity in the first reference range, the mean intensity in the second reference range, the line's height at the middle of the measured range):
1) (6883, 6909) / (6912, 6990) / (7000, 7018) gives -0.5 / 145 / 136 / 140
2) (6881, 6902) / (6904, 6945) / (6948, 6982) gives -0.1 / 145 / 140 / 143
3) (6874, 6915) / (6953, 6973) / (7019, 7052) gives 0.1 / 145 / 136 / 141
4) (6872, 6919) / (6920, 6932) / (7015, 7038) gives 0.0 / 145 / 136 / 143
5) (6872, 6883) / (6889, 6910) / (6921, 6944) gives 0.1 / 147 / 142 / 145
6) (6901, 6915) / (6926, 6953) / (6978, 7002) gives 0.1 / 144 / 138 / 142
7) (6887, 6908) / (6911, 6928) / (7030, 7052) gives -0.1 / 144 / 136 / 143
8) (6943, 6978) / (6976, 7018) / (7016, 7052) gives 0.2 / 140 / 136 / 138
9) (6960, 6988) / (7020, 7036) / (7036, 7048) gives 0.1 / 140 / 136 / 137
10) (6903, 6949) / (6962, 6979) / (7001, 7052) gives 0.0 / 143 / 136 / 140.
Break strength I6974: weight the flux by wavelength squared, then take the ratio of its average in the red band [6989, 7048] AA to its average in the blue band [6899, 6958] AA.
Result 1.0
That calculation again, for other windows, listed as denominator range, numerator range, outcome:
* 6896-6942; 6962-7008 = 0.98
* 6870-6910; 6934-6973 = 0.99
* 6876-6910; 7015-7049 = 0.97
